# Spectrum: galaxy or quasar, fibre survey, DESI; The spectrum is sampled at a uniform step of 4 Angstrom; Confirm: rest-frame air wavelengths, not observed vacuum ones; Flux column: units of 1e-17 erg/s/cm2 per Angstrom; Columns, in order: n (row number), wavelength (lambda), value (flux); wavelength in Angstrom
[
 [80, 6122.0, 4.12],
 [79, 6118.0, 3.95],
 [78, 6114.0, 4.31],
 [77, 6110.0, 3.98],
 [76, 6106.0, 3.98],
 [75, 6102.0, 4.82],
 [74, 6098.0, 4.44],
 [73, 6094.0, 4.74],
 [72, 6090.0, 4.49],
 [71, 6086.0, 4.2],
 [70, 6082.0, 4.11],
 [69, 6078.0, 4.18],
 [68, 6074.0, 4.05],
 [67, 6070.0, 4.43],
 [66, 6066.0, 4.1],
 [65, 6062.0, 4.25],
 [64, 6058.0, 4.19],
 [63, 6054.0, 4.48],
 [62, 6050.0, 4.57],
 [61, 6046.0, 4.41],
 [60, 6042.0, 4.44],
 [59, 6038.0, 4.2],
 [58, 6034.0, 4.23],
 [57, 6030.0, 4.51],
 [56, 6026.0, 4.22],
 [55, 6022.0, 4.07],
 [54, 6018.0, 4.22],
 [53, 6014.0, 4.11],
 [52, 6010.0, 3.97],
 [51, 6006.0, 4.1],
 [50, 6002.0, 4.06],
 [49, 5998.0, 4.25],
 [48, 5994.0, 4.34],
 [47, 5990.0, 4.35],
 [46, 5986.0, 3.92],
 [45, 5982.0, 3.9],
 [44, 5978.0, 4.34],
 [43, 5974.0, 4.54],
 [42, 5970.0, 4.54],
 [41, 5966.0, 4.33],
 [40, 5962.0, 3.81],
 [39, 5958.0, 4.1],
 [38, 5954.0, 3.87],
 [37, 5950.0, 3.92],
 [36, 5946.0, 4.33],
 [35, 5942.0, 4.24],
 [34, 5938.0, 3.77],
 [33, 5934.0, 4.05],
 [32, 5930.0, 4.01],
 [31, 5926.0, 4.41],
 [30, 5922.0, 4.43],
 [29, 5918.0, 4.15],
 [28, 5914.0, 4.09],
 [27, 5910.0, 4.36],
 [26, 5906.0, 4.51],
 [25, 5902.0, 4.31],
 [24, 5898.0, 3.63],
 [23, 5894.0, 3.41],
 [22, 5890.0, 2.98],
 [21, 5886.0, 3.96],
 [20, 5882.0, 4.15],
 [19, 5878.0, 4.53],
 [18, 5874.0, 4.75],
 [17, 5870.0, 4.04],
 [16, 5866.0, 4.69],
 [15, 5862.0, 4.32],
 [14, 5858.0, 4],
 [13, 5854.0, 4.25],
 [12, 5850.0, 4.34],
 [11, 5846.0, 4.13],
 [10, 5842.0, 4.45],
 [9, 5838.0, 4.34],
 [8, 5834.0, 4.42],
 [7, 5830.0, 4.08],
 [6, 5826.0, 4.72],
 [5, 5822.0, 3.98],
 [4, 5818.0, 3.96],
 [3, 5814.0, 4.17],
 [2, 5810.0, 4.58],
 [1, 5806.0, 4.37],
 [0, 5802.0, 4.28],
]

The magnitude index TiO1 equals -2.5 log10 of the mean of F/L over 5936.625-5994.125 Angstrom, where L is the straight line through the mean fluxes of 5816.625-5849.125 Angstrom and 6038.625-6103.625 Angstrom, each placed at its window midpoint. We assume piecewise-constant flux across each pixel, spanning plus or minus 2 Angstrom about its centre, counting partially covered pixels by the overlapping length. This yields 0.04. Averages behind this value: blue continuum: 4.27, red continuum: 4.36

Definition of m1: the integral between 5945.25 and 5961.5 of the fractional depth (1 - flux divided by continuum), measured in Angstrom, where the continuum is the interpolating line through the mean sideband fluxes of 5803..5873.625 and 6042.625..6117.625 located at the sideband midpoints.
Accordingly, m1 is 1.1 Angstrom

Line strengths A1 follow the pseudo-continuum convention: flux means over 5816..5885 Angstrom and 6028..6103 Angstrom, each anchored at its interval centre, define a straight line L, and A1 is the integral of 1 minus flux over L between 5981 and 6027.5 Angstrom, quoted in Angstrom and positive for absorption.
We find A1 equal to 2.2 Angstrom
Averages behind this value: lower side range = 4.3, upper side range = 4.35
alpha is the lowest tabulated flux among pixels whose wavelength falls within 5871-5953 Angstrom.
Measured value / 2.98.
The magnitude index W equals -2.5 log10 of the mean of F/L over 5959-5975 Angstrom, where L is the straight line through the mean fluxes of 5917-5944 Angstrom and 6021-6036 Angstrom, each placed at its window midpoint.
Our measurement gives -0.02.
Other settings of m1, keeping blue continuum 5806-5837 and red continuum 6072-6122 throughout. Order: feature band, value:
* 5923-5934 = 0.19 Angstrom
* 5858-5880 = -0.75 Angstrom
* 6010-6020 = 0.34 Angstrom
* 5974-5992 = 0.41 Angstrom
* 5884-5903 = 2.90 Angstrom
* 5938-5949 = 0.30 Angstrom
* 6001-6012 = 0.59 Angstrom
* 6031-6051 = -0.46 Angstrom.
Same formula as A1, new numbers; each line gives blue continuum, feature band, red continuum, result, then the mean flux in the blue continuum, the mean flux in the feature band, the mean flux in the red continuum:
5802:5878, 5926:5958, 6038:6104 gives 2.07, 4.32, 4.06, 4.36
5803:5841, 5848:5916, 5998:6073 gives 2.32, 4.29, 4.14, 4.25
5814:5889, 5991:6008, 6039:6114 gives 0.42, 4.26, 4.2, 4.32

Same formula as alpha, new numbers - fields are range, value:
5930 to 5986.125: 3.77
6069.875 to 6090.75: 4.05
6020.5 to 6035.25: 4.07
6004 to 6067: 3.97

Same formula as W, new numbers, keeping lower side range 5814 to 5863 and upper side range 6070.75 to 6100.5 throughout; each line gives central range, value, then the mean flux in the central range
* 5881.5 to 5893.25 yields 0.181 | 3.61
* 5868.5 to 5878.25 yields -0.047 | 4.44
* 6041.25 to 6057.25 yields -0.034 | 4.46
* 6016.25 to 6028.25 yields 0.034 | 4.18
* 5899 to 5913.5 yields -0.011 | 4.31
